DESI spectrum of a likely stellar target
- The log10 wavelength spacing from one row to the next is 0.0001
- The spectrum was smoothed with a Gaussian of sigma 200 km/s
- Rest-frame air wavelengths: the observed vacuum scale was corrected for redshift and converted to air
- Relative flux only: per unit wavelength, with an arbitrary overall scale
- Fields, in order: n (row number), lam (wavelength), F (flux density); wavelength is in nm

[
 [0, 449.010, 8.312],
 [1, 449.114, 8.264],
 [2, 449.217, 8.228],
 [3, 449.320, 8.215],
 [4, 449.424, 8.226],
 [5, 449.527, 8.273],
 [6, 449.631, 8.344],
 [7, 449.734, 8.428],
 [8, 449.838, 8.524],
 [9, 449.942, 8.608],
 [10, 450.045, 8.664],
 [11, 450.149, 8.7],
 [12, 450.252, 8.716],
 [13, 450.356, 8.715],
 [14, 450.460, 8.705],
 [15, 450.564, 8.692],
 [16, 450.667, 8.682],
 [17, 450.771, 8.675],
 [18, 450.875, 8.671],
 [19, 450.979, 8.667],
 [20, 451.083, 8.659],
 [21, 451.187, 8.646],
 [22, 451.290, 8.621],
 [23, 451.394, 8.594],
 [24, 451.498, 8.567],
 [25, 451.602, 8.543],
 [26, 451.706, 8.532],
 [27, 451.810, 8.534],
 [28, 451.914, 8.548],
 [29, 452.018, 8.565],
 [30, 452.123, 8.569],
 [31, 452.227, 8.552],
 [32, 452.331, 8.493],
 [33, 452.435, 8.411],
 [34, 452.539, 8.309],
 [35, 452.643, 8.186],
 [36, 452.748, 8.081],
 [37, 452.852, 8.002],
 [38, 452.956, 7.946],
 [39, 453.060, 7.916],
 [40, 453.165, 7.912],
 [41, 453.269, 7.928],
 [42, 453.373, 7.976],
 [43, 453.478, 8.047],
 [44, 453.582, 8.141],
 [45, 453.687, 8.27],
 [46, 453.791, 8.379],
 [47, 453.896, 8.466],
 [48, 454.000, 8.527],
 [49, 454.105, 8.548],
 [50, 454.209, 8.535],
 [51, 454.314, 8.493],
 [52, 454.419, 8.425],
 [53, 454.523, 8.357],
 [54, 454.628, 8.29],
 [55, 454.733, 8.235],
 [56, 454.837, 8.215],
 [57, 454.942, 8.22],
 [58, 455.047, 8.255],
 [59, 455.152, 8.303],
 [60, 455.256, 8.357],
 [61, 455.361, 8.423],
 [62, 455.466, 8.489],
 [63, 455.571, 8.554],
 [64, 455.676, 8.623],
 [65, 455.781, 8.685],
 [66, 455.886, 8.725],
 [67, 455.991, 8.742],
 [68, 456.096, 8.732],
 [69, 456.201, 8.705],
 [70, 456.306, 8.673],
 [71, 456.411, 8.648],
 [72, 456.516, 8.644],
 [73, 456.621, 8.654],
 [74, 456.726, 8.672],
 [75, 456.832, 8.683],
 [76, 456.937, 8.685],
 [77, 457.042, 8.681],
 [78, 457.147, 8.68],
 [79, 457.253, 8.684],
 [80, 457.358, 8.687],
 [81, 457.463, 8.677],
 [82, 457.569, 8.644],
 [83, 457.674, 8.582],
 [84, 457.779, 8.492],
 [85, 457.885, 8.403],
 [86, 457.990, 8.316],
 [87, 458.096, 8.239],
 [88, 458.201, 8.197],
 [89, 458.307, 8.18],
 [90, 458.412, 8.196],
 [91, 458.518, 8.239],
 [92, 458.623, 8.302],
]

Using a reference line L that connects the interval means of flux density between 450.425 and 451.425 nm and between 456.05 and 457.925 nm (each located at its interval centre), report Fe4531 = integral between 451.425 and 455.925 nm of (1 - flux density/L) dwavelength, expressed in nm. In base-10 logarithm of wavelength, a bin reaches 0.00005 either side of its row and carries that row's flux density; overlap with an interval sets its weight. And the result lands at 0.16 nm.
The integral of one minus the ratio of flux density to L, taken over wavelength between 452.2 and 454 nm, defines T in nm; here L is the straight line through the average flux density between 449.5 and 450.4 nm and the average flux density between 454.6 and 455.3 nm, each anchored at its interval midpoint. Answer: 0.04 nm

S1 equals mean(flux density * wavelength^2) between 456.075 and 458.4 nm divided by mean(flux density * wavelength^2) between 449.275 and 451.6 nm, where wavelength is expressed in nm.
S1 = 1.0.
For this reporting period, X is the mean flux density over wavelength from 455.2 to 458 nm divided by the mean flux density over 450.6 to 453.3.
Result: 1.02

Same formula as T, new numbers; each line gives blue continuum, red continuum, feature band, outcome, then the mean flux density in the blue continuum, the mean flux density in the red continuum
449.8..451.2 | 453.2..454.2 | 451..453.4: 0.027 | 8.67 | 8.27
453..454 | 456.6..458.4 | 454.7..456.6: -0.039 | 8.14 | 8.53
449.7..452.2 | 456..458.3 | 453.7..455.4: 0.044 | 8.62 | 8.58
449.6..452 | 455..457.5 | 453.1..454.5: 0.054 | 8.61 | 8.61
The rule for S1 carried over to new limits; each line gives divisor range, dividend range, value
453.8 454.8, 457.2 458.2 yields 1.03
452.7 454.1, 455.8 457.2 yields 1.08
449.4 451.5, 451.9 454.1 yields 0.97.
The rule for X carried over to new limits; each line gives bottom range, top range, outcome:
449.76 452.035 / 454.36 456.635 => 0.98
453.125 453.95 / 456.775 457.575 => 1.06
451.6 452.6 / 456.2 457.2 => 1.02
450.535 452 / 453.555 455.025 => 0.97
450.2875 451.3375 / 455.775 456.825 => 1.00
